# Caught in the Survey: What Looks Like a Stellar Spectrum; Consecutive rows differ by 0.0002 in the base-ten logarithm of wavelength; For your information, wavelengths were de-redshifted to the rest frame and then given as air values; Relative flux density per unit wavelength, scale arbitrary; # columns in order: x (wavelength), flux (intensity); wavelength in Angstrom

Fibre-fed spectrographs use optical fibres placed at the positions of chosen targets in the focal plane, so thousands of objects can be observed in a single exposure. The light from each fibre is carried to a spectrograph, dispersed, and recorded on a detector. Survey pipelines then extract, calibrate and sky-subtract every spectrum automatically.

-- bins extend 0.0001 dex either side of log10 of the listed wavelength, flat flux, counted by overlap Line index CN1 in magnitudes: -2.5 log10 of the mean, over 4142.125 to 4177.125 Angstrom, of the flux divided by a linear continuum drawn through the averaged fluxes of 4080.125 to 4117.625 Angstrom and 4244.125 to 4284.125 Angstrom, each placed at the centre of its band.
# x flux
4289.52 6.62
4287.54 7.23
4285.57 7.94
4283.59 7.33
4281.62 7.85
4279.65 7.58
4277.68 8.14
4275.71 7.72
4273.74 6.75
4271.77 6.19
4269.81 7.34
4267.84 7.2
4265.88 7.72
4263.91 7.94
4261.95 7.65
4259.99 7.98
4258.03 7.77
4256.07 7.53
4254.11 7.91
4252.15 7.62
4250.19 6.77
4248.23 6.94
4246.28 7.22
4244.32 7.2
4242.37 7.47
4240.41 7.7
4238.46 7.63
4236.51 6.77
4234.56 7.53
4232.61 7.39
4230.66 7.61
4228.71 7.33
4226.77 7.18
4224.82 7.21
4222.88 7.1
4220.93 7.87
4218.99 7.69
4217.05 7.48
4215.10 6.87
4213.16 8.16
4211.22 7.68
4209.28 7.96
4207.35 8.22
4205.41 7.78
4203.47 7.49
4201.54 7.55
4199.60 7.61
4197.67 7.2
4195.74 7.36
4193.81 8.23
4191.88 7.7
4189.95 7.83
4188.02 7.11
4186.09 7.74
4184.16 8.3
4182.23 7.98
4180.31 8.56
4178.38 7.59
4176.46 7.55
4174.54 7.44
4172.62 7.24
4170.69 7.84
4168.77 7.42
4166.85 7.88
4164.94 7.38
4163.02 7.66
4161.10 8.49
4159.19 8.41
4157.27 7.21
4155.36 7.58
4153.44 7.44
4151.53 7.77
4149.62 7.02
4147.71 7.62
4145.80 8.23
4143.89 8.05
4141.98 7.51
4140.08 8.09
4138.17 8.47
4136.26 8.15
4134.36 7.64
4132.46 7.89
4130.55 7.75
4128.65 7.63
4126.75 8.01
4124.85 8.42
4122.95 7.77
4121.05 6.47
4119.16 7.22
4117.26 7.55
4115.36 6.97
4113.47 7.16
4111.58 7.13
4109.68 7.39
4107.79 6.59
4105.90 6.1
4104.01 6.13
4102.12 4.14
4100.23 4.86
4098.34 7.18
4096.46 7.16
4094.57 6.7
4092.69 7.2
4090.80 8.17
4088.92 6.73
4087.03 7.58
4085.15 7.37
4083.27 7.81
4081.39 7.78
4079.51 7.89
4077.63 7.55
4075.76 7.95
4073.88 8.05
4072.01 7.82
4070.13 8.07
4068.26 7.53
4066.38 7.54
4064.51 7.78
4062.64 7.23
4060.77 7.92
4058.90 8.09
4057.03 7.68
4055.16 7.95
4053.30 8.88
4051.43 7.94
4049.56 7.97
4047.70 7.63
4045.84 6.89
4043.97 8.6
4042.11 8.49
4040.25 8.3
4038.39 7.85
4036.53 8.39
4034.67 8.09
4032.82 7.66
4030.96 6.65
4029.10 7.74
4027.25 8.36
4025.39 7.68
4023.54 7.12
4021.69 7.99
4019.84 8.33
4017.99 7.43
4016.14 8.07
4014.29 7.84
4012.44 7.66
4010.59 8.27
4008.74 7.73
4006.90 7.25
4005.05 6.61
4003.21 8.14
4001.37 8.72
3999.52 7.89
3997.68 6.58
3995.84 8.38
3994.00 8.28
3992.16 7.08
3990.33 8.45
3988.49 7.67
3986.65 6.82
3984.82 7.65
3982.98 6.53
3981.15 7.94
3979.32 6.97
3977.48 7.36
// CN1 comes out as -0.09 mag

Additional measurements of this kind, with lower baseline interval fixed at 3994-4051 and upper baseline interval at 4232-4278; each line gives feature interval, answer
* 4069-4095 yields 0.011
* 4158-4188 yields -0.035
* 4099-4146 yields 0.059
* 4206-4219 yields -0.034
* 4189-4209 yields -0.029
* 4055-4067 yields 0.003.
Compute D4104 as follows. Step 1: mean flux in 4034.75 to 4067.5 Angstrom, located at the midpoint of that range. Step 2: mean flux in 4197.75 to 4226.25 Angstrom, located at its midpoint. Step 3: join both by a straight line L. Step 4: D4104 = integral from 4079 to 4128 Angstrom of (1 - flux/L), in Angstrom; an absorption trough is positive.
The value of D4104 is 4.88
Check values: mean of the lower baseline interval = 7.95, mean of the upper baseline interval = 7.6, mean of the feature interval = 7.05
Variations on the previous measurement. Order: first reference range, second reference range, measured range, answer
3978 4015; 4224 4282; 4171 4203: -0.9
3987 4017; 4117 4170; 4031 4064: -0.7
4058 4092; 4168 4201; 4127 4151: -0.5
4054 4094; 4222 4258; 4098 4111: 2.7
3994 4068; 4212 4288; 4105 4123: 1.6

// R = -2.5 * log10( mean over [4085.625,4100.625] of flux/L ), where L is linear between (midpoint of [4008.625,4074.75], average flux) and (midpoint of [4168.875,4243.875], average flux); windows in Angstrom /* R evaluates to 0.11 mag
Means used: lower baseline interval 7.87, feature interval 7.04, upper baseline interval 7.6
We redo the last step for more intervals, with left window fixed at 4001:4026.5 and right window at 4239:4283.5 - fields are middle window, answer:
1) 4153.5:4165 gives -0.03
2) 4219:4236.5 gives 0.02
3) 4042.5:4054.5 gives -0.04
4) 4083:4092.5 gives 0.03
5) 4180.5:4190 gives -0.04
